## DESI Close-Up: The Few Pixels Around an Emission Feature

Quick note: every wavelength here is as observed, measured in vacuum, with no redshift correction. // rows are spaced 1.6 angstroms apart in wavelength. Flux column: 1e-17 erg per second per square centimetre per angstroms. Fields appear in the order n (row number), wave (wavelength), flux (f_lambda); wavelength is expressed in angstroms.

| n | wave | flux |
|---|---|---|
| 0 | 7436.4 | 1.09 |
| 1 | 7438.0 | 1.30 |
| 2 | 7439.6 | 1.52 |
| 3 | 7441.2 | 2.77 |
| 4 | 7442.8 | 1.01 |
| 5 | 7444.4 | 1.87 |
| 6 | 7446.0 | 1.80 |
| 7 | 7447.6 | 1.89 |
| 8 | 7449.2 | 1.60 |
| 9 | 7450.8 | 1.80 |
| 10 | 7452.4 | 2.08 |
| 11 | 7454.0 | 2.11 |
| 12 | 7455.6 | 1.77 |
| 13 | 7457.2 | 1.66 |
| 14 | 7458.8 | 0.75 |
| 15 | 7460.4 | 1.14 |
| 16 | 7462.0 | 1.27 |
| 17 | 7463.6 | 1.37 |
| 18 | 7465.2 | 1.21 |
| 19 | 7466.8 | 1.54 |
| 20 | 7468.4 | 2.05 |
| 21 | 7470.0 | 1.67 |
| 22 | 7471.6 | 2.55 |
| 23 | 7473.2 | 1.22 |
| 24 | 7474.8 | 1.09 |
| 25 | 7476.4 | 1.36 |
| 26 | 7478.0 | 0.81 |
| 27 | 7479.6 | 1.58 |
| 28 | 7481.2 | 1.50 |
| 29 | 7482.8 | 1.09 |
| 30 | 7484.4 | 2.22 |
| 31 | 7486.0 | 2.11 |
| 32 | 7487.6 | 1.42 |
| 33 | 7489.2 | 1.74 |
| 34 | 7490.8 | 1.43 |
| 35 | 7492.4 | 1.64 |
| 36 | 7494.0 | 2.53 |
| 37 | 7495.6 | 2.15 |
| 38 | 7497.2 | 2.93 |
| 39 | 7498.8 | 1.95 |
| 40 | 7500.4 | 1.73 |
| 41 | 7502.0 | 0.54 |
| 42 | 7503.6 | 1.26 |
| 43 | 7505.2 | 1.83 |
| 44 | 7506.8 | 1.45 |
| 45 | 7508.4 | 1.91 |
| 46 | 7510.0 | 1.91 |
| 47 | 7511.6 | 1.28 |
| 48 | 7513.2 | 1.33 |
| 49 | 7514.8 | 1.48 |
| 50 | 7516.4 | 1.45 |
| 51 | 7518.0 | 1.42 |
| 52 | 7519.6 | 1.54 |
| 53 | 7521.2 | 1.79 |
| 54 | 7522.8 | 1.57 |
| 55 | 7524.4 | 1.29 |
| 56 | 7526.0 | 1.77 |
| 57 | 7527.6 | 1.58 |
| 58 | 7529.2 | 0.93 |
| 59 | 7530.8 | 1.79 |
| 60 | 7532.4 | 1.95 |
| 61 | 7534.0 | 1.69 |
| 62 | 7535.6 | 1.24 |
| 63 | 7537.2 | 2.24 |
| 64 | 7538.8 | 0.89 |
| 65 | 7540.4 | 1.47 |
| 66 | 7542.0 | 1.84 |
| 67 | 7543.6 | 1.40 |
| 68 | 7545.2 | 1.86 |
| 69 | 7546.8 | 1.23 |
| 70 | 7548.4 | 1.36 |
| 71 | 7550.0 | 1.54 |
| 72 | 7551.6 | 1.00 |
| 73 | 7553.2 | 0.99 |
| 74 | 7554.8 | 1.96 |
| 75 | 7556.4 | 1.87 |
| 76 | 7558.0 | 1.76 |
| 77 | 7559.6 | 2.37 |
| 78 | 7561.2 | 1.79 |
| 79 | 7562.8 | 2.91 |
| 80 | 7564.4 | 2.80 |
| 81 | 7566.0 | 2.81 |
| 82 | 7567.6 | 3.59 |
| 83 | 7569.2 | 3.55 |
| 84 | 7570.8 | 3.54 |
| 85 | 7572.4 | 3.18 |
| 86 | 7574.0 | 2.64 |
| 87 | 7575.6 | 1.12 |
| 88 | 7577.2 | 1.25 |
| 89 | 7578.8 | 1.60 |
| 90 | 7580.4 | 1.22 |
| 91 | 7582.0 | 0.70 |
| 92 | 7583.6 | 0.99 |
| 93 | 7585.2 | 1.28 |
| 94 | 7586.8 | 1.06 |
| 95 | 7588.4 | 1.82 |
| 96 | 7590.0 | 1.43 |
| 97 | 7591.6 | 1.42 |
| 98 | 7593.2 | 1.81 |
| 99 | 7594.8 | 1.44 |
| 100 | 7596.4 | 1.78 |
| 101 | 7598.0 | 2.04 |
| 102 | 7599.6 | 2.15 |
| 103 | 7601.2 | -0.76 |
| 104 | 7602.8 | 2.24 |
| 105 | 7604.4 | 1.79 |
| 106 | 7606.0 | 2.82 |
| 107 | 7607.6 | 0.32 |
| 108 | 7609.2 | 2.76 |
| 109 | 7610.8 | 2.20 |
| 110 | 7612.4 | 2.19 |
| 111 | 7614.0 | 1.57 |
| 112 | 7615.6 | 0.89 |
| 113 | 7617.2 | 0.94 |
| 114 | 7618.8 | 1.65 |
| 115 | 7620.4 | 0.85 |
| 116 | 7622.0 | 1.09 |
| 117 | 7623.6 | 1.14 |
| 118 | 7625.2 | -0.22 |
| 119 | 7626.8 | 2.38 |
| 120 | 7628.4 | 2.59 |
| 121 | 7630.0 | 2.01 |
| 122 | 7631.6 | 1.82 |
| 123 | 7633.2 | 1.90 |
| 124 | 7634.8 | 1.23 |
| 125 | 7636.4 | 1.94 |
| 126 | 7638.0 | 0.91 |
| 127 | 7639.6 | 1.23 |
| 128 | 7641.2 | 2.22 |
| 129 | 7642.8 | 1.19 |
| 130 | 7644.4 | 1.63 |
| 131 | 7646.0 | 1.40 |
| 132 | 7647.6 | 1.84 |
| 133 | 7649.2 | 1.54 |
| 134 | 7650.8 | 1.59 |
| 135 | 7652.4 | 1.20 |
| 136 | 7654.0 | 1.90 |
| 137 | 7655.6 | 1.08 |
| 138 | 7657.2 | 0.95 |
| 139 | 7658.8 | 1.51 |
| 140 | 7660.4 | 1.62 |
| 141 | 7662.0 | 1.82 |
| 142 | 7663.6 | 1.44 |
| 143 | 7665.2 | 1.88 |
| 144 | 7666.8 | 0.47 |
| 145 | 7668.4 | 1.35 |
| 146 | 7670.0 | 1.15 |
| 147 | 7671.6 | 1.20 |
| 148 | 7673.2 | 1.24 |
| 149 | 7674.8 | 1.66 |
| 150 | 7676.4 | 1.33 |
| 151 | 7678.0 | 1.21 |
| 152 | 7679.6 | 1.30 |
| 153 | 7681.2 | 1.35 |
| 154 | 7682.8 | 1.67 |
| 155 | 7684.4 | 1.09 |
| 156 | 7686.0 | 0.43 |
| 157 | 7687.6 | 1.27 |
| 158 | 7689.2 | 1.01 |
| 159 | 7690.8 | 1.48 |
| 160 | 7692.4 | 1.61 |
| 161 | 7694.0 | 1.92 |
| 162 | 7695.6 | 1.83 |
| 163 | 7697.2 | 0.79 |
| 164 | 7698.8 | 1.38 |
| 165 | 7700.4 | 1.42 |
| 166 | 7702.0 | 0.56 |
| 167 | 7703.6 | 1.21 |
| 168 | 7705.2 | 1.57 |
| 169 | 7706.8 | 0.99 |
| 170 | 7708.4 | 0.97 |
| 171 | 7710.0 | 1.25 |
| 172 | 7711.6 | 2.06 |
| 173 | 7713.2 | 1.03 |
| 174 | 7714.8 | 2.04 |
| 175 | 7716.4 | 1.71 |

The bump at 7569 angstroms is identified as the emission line [O III] 5007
